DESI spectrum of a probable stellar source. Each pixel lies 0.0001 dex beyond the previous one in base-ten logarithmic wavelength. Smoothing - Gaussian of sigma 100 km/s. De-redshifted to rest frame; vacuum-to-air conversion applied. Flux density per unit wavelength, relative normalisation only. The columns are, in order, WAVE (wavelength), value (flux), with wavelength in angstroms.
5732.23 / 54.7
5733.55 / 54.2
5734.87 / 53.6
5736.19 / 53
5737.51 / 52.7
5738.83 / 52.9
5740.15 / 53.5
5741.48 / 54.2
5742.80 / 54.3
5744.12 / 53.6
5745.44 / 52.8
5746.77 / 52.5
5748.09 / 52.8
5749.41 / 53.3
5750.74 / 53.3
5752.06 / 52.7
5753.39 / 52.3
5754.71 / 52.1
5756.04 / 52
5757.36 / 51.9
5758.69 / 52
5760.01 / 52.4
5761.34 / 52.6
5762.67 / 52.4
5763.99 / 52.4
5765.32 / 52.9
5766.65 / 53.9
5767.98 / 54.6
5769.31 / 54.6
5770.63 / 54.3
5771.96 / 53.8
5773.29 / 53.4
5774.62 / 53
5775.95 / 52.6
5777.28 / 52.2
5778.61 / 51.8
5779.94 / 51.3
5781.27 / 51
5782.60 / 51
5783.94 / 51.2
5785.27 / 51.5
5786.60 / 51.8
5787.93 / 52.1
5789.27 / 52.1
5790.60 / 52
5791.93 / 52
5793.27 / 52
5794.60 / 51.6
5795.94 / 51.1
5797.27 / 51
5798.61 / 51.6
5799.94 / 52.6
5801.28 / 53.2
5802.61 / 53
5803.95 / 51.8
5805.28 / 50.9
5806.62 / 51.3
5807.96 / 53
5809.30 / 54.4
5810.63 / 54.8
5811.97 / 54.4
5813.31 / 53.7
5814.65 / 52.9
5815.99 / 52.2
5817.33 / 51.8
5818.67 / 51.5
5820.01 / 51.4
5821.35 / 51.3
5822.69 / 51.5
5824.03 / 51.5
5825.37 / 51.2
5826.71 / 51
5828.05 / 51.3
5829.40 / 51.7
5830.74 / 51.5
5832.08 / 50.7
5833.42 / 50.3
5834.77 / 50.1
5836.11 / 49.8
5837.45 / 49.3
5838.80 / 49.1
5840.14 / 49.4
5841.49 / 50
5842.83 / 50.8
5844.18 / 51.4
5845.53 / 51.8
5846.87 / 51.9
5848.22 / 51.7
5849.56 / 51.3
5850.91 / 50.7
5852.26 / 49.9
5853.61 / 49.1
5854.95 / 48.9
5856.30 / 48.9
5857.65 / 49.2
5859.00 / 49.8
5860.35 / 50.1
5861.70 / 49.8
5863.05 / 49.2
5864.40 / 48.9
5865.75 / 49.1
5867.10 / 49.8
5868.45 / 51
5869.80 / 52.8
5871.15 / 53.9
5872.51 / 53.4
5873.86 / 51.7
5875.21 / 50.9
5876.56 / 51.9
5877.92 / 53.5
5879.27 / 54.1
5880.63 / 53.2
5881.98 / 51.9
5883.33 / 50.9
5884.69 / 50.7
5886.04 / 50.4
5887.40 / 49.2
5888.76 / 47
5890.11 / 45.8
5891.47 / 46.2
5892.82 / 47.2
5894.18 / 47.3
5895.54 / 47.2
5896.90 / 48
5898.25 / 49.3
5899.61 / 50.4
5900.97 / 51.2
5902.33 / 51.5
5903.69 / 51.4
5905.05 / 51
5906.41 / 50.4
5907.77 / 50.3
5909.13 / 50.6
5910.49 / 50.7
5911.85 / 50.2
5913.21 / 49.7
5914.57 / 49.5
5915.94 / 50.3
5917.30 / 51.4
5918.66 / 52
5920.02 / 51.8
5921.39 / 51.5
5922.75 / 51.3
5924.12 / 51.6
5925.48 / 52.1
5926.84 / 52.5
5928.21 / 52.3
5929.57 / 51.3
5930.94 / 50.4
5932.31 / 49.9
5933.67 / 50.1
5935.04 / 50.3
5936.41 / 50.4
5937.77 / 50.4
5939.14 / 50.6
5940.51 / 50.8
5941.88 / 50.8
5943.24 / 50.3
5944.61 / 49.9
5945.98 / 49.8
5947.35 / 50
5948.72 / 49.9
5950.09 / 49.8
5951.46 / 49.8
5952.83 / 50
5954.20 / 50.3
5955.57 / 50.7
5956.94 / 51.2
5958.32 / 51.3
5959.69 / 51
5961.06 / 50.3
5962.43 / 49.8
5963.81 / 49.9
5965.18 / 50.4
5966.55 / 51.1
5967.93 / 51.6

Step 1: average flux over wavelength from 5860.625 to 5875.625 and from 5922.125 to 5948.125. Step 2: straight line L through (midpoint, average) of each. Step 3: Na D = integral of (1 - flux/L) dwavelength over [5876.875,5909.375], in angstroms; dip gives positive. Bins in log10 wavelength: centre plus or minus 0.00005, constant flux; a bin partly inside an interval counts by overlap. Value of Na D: 0.6 angstroms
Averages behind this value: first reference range 50.9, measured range 50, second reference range 50.8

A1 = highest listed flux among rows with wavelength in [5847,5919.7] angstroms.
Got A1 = 54.1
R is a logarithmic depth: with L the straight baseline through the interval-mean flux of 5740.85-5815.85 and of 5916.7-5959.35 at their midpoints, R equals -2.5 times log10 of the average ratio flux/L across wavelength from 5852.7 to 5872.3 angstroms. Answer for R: 0.03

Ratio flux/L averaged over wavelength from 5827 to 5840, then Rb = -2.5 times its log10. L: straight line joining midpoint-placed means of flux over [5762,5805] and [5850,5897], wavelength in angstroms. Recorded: 0.015 mag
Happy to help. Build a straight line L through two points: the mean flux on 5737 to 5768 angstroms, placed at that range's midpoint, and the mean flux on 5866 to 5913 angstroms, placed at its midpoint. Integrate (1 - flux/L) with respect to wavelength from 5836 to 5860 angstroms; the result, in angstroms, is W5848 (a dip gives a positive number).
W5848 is 0.47 angstroms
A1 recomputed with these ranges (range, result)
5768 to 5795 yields 54.6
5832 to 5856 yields 51.9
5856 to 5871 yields 52.8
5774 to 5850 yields 54.8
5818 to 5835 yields 51.7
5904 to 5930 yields 52.5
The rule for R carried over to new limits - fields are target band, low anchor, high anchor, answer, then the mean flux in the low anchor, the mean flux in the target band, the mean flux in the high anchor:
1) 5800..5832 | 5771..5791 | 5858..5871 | -0.019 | 52.1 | 52.2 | 50.2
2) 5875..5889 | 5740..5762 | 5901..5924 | -0.003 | 52.8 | 51.4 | 50.9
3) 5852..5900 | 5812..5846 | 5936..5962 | 0.018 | 51.1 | 50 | 50.4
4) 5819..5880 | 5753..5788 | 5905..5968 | 0.017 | 52.5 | 50.8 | 50.7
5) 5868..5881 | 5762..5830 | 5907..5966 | -0.026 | 52.3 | 52.6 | 50.6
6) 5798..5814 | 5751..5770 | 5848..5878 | -0.022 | 52.8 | 52.9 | 50.6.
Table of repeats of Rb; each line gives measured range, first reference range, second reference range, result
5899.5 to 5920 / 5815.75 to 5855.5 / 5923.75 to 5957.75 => -0.002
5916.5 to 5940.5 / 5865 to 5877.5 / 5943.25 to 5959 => -0.011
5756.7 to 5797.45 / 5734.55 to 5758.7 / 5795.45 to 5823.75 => 0.006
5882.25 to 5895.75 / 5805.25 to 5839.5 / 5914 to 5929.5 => 0.070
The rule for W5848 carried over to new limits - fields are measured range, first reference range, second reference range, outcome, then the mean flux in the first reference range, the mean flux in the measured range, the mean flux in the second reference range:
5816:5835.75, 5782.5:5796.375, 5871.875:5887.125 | 0.2 angstroms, 51.7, 51.2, 52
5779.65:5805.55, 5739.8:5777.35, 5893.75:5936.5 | 0.4 angstroms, 53.1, 51.8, 50.6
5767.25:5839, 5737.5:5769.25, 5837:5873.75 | -0.4 angstroms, 52.9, 52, 50.4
